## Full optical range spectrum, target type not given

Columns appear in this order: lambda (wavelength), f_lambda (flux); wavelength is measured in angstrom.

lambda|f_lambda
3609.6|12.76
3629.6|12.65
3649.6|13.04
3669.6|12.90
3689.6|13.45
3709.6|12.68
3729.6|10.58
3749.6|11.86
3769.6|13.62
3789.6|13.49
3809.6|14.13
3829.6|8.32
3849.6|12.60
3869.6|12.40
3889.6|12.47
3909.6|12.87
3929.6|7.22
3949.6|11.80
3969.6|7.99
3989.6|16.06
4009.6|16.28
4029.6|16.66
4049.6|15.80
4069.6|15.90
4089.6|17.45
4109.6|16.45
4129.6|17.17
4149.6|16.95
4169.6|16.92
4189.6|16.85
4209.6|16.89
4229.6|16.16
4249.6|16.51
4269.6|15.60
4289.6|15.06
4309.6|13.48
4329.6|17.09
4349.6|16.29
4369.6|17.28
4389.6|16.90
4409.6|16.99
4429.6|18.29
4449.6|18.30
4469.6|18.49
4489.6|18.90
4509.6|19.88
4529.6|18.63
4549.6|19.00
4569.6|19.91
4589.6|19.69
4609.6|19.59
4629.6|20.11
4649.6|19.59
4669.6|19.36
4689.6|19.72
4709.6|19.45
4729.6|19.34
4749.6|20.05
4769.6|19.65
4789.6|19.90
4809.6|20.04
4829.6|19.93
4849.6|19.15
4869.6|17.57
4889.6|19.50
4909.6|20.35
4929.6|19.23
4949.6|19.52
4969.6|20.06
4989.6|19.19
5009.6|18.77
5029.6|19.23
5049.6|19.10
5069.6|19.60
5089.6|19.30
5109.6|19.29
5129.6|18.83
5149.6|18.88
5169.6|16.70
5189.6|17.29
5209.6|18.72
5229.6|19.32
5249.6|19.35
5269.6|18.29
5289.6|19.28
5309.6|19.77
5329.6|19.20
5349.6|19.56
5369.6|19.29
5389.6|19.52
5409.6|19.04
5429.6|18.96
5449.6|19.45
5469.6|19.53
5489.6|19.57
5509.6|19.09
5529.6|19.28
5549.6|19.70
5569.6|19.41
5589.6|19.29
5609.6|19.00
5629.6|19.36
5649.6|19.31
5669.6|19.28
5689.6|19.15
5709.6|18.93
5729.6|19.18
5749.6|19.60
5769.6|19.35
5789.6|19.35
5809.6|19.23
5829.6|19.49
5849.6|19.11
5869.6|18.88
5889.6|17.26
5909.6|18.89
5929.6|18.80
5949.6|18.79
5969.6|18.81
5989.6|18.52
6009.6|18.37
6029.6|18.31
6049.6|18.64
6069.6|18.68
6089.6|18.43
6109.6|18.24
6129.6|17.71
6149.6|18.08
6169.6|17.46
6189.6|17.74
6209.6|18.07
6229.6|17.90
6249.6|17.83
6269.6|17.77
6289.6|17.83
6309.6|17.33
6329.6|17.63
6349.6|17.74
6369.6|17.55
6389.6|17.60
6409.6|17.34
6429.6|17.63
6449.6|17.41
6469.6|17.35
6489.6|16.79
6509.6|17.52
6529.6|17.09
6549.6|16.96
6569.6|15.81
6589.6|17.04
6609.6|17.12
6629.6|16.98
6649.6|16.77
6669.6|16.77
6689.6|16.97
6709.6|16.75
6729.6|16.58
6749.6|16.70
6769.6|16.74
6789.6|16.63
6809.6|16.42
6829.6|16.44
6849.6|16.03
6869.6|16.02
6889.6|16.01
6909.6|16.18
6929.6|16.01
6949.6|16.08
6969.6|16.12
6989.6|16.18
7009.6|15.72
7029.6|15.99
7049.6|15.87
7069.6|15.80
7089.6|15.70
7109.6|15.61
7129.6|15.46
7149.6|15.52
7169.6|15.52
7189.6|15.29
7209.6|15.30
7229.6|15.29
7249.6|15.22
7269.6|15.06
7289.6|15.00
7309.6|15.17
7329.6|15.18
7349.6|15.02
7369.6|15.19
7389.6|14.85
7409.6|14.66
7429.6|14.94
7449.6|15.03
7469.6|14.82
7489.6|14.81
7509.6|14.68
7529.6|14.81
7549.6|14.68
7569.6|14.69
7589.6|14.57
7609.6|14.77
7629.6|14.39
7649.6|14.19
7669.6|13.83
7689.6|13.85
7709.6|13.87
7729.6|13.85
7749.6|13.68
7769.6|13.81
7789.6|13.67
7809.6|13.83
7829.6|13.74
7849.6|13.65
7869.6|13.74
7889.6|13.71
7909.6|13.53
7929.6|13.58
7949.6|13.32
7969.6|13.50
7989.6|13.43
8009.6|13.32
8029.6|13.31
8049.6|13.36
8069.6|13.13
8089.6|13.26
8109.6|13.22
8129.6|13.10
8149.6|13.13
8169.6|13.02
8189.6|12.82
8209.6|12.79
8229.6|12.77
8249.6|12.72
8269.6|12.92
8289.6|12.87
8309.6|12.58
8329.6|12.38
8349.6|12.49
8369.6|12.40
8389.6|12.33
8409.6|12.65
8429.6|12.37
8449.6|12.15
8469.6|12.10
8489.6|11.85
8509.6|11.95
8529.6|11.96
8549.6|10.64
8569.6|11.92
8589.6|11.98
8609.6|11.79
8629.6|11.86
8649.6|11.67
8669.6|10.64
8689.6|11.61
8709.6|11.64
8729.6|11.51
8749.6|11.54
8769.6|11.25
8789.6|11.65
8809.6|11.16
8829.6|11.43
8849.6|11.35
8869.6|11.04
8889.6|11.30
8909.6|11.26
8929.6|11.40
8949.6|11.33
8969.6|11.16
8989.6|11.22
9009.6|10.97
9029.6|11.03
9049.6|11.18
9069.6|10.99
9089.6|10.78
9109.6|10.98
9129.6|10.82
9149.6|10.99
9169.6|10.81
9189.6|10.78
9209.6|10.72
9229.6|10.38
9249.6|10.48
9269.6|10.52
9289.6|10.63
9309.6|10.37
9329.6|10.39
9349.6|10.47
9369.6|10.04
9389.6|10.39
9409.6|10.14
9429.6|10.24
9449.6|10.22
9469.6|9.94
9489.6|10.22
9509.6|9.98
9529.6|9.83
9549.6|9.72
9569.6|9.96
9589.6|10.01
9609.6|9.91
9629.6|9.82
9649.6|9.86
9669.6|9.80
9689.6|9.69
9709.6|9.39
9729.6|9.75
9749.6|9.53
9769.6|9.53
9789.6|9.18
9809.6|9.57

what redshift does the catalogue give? 0.00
